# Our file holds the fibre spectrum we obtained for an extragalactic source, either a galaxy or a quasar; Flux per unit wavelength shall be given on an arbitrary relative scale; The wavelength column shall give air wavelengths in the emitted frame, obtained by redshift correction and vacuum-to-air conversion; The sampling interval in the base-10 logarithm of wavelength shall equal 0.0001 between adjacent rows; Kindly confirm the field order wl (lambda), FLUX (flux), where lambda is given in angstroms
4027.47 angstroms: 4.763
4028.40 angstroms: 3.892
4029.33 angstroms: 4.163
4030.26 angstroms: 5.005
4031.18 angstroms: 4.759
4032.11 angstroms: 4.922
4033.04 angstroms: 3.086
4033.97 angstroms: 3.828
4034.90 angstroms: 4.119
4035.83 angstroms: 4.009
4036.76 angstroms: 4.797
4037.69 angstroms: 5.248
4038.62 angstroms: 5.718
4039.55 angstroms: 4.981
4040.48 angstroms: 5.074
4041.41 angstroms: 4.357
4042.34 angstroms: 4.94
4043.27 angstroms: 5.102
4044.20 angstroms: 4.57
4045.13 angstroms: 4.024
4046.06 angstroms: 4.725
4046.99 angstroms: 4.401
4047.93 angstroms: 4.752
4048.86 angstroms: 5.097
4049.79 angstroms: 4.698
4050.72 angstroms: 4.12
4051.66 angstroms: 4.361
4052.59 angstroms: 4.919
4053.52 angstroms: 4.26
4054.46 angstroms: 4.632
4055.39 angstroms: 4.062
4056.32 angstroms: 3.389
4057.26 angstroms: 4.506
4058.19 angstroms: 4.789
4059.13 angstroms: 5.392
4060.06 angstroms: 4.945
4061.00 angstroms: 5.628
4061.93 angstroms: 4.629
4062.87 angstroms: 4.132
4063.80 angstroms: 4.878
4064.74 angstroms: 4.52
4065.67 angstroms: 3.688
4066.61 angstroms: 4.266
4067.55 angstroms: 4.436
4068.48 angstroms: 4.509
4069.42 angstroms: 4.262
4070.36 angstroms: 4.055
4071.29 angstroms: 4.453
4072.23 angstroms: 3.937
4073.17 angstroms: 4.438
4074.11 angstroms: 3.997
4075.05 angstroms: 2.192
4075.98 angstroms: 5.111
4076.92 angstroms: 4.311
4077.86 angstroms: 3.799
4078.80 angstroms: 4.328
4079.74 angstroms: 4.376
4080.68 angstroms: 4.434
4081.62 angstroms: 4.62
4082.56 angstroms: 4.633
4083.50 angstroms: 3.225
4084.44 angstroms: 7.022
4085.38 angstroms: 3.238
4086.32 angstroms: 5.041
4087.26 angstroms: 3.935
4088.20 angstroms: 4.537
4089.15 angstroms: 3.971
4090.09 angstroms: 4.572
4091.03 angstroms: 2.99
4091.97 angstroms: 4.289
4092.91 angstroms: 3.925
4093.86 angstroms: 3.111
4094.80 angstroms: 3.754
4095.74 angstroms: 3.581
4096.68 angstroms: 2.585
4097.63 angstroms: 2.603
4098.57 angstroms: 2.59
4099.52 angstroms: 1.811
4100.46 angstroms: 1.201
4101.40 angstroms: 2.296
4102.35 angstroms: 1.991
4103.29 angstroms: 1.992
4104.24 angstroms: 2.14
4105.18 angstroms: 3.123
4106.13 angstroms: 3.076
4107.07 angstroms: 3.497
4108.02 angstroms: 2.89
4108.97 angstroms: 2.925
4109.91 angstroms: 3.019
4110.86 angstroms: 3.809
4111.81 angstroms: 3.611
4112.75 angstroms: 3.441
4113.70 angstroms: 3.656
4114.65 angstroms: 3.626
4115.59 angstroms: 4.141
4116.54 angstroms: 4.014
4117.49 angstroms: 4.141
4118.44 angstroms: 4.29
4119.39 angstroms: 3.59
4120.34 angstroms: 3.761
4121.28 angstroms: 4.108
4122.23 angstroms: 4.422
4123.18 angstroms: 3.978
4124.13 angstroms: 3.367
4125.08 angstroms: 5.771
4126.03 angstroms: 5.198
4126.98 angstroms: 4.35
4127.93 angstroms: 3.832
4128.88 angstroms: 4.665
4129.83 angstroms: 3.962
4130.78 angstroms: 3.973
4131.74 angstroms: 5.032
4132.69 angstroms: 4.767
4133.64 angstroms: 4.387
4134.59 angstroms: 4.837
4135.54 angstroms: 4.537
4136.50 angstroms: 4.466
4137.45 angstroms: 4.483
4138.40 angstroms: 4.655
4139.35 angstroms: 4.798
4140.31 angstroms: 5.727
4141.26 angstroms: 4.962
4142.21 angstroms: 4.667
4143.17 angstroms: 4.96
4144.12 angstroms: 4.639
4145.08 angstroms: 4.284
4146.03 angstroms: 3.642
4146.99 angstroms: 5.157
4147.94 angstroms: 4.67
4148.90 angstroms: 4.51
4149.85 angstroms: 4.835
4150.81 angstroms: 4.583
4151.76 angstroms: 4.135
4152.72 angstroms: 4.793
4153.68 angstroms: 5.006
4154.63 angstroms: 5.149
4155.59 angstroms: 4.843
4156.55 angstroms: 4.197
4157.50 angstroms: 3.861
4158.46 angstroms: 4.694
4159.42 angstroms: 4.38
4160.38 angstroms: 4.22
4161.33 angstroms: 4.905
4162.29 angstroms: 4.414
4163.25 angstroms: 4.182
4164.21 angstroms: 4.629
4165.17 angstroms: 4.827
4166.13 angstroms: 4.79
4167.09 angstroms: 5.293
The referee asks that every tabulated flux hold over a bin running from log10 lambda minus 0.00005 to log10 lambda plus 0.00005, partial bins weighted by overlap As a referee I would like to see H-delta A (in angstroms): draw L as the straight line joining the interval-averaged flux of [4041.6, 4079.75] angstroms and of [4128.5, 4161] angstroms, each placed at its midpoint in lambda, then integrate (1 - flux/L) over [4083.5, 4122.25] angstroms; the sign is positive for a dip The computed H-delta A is 9.1 angstroms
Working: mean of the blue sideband 4.43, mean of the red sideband 4.6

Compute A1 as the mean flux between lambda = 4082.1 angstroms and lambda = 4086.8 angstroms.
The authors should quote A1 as 4.63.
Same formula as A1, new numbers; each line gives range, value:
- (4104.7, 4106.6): 3.1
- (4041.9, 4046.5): 4.68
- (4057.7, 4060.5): 5.04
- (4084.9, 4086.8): 4.16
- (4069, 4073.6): 4.23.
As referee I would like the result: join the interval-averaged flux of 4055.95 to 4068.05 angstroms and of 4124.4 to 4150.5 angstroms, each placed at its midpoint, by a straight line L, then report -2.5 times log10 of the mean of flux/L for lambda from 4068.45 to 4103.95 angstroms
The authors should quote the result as 0.23 mag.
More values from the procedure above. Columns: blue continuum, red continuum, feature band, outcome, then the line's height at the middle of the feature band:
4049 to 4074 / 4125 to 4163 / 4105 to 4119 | 0.27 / 4.55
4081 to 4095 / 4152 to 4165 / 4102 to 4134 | 0.15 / 4.35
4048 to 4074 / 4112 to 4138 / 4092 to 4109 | 0.49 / 4.34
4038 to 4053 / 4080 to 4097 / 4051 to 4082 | 0.02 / 4.43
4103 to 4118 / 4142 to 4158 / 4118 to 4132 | -0.13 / 3.79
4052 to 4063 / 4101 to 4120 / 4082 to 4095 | -0.09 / 3.83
